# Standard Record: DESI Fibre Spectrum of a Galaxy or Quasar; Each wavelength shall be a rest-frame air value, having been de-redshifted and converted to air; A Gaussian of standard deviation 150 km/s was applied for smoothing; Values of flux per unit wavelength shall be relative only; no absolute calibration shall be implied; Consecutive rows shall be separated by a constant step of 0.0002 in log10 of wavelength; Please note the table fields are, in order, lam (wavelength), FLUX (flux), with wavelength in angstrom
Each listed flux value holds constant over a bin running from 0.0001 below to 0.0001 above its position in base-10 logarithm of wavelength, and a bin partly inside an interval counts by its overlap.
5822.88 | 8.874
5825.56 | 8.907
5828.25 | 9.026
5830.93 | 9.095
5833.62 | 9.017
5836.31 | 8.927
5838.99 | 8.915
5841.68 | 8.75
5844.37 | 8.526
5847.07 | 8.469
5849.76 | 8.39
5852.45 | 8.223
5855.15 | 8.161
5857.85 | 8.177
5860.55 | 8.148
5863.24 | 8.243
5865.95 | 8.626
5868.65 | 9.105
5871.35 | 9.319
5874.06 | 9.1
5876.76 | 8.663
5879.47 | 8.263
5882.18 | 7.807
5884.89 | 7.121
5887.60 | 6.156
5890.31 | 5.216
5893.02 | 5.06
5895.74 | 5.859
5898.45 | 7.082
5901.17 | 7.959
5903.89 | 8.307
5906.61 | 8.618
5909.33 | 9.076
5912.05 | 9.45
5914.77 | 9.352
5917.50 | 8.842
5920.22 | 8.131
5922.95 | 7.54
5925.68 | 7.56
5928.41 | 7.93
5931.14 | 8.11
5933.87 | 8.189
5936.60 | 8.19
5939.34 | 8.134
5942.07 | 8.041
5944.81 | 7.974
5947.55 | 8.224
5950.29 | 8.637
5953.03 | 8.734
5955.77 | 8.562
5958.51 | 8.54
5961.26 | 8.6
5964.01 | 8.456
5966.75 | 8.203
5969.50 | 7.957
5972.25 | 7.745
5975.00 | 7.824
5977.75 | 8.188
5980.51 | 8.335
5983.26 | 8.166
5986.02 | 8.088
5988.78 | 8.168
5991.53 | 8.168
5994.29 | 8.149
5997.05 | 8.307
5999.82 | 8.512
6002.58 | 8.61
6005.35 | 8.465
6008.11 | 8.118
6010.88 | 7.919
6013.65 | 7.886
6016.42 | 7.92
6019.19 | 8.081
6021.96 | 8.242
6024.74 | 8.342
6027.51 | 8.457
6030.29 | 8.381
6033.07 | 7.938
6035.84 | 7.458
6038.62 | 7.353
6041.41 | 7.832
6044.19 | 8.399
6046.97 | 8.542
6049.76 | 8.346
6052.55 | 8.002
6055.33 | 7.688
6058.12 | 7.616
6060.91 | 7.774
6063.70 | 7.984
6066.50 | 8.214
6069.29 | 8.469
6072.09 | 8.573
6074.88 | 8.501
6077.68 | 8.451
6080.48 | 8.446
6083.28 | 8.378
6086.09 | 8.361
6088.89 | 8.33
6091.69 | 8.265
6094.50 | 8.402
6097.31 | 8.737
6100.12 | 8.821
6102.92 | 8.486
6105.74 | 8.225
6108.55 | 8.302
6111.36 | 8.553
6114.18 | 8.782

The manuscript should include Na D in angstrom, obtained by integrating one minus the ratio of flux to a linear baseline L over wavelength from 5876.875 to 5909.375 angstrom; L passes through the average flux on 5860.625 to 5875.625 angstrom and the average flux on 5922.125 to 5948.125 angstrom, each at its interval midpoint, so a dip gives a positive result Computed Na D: 5.0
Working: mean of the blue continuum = 8.82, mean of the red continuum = 7.99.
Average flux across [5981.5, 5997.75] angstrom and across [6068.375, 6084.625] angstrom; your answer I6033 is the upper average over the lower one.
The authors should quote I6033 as 1.04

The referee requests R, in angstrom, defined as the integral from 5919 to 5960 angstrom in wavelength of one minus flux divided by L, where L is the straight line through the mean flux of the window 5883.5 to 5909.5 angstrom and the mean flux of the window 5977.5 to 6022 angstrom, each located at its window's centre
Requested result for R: -3.8 angstrom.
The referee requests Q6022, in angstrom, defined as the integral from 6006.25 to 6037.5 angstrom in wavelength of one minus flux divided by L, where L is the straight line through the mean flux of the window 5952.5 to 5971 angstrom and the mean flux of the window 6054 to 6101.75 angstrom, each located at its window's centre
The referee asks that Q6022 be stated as 1.1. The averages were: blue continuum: 8.42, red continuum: 8.3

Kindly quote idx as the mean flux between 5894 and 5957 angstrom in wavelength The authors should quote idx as 8.18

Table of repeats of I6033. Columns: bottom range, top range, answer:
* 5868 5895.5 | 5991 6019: 1.10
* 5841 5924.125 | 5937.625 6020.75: 1.02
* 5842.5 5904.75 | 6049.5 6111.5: 1.06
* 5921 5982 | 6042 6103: 1.02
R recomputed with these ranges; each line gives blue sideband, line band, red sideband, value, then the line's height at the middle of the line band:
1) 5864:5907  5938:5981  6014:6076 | -2.3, 7.84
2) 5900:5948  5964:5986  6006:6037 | 0.3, 8.19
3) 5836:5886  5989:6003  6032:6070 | -0.4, 8.11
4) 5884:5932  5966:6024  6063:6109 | -0.9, 8.02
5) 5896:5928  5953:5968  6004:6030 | -0.5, 8.22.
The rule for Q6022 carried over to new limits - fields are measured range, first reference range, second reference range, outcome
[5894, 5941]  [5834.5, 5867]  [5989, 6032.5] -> 1.4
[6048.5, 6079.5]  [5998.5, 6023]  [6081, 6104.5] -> 0.8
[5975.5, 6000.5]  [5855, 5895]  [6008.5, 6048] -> -0.7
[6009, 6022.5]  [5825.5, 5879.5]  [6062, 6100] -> 0.8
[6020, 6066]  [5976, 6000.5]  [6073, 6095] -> 1.6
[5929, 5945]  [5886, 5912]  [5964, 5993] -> -1.0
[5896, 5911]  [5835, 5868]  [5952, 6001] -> 0.6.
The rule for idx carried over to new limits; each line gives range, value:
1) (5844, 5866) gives 8.3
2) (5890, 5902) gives 6.25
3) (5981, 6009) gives 8.28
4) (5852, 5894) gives 7.85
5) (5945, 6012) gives 8.27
